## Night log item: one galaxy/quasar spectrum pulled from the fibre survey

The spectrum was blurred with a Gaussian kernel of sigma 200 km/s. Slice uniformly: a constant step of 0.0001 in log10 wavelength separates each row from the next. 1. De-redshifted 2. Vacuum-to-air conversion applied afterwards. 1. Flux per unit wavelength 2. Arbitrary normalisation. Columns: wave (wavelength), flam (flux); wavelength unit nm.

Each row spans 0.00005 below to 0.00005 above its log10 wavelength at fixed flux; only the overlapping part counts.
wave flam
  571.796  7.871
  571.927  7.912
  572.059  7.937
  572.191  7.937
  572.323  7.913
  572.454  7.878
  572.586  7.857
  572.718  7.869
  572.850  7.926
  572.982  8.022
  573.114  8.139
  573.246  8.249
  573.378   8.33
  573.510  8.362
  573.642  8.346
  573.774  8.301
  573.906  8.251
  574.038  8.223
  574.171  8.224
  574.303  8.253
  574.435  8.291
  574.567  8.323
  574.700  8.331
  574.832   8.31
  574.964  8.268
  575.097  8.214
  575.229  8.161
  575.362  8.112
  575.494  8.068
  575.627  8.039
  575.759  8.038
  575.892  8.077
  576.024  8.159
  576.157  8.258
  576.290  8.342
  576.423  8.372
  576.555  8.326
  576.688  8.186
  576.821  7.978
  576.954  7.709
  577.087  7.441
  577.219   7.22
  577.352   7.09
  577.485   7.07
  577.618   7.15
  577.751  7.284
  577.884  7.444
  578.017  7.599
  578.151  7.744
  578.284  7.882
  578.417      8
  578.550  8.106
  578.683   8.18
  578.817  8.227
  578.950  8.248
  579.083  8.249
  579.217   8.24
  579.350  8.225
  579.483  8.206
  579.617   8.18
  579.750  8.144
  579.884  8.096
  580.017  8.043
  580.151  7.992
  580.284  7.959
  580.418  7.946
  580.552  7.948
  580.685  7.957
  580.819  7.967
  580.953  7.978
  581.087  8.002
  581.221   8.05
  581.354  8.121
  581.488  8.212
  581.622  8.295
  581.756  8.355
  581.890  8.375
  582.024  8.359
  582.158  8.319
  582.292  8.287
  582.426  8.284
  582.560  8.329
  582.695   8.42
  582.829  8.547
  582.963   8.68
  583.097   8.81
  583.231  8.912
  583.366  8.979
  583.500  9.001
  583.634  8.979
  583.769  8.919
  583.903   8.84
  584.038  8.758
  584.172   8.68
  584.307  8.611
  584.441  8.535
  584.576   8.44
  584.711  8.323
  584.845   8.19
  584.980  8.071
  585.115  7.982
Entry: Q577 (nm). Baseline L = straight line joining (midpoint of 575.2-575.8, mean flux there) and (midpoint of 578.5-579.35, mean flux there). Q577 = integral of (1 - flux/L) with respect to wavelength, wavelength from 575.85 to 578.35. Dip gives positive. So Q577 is 0.12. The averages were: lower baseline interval 8.08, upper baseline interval 8.21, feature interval 7.75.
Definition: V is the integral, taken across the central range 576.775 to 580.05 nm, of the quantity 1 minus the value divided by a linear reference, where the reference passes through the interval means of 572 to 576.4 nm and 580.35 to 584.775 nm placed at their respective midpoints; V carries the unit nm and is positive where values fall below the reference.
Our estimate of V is 0.18 nm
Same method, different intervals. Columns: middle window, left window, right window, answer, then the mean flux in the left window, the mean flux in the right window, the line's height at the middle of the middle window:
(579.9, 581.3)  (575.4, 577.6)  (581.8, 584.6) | 0.06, 7.89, 8.62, 8.34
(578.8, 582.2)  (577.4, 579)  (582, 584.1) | 0.01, 7.73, 8.66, 8.17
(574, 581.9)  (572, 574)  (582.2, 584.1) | 0.34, 8.09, 8.69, 8.38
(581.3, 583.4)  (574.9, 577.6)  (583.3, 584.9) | 0.02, 7.94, 8.69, 8.53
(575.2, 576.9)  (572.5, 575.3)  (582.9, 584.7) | 0.03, 8.2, 8.76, 8.32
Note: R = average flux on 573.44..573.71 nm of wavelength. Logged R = 8.36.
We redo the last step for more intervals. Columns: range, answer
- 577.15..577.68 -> 7.14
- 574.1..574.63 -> 8.27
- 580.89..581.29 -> 8.02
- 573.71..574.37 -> 8.25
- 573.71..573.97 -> 8.28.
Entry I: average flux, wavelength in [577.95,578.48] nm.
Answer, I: 7.8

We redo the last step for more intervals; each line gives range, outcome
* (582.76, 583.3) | 8.74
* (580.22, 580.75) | 7.95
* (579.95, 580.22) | 8.04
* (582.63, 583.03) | 8.56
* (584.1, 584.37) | 8.65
